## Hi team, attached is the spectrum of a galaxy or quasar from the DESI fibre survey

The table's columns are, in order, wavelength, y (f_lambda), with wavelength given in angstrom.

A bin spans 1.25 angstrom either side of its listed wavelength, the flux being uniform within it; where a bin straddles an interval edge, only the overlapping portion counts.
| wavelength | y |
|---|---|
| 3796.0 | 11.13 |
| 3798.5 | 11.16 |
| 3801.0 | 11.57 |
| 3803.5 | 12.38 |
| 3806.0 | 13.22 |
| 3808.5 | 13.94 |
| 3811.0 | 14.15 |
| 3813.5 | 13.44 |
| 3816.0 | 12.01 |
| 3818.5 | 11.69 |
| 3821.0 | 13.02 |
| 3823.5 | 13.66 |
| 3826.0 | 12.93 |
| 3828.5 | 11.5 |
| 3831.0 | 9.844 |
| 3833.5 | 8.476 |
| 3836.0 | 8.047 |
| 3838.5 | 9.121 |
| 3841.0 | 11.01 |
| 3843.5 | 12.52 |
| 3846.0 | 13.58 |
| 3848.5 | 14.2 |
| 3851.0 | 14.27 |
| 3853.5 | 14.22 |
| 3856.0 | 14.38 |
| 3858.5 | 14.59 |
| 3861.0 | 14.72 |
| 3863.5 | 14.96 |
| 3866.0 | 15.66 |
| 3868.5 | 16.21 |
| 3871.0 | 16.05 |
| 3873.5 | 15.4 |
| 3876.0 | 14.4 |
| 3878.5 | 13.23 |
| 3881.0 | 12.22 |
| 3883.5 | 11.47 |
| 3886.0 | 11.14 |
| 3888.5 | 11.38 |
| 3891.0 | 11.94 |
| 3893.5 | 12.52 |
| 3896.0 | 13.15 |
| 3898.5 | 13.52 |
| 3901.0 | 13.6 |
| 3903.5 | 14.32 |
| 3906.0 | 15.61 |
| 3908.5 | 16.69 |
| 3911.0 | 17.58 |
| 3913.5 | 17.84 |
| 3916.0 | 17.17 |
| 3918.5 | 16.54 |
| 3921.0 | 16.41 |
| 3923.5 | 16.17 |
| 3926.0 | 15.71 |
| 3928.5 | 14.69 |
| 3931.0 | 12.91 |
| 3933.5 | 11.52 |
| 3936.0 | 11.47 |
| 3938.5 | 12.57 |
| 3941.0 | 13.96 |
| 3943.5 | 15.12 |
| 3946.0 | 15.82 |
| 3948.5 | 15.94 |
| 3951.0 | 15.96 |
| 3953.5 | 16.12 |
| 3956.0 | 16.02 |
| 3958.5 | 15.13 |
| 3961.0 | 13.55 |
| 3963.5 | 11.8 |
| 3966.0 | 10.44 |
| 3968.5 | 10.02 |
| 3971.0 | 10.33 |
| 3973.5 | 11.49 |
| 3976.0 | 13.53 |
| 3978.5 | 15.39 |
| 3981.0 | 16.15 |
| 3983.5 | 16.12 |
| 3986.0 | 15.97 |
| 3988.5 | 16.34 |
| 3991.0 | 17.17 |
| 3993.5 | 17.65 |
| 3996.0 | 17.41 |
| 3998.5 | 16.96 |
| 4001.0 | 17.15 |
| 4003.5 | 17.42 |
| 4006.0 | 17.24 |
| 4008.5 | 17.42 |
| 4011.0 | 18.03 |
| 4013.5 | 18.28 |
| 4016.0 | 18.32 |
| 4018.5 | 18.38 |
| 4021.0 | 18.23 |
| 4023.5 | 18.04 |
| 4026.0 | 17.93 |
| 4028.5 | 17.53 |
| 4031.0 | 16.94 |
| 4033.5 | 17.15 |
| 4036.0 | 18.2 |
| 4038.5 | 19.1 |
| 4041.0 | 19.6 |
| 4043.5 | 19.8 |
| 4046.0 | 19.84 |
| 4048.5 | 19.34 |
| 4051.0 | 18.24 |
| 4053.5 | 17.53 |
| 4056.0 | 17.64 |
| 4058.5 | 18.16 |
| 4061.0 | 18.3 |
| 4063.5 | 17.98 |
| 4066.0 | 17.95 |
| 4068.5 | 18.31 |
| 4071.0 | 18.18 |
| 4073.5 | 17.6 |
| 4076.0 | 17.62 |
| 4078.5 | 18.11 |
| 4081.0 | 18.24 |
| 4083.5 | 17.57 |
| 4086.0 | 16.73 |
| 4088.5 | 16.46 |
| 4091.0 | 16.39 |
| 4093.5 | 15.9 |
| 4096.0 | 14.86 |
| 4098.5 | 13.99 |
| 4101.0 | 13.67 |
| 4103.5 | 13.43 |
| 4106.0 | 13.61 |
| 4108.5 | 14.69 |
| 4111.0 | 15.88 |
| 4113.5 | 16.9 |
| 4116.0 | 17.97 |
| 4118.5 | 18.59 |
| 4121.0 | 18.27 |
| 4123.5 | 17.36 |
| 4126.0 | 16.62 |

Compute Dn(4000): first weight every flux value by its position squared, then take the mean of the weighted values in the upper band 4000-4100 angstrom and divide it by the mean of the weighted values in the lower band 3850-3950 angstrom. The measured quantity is 1.32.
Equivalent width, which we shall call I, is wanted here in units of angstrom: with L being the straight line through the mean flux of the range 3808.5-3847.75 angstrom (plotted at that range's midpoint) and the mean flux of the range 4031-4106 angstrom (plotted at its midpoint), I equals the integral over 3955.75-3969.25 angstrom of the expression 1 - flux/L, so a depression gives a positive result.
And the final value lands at 2.0 angstrom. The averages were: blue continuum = 11.8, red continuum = 17.4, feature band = 12.7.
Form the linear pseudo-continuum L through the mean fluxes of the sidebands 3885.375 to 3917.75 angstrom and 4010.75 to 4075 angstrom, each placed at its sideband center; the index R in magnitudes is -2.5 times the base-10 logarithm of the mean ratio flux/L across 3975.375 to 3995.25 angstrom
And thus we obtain 0.04 mag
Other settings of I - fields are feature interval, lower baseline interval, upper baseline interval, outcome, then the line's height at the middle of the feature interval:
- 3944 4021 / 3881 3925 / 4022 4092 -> 3.4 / 16.3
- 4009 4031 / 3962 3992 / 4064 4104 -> -4.6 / 14.9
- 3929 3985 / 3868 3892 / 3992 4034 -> 7.4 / 15.8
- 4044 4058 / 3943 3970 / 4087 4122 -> -3.2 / 15.2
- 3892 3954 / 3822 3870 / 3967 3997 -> -4.3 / 13.9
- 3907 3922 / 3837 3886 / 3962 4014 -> -2.8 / 14.4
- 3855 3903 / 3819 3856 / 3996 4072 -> -1.8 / 13.3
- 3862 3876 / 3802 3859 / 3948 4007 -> -2.6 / 13.1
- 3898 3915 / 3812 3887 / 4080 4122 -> -2.6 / 13.6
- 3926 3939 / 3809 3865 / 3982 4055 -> 2.0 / 15.3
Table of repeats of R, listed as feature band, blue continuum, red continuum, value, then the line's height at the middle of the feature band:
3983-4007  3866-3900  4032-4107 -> -0.08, 15.7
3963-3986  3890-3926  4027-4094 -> 0.26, 16.4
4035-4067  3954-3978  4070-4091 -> -0.15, 16.2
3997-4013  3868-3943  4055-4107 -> -0.12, 15.6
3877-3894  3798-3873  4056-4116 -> 0.14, 13.7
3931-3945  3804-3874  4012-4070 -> 0.20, 15.6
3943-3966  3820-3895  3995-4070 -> 0.07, 15.8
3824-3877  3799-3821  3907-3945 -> 0.04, 13.6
